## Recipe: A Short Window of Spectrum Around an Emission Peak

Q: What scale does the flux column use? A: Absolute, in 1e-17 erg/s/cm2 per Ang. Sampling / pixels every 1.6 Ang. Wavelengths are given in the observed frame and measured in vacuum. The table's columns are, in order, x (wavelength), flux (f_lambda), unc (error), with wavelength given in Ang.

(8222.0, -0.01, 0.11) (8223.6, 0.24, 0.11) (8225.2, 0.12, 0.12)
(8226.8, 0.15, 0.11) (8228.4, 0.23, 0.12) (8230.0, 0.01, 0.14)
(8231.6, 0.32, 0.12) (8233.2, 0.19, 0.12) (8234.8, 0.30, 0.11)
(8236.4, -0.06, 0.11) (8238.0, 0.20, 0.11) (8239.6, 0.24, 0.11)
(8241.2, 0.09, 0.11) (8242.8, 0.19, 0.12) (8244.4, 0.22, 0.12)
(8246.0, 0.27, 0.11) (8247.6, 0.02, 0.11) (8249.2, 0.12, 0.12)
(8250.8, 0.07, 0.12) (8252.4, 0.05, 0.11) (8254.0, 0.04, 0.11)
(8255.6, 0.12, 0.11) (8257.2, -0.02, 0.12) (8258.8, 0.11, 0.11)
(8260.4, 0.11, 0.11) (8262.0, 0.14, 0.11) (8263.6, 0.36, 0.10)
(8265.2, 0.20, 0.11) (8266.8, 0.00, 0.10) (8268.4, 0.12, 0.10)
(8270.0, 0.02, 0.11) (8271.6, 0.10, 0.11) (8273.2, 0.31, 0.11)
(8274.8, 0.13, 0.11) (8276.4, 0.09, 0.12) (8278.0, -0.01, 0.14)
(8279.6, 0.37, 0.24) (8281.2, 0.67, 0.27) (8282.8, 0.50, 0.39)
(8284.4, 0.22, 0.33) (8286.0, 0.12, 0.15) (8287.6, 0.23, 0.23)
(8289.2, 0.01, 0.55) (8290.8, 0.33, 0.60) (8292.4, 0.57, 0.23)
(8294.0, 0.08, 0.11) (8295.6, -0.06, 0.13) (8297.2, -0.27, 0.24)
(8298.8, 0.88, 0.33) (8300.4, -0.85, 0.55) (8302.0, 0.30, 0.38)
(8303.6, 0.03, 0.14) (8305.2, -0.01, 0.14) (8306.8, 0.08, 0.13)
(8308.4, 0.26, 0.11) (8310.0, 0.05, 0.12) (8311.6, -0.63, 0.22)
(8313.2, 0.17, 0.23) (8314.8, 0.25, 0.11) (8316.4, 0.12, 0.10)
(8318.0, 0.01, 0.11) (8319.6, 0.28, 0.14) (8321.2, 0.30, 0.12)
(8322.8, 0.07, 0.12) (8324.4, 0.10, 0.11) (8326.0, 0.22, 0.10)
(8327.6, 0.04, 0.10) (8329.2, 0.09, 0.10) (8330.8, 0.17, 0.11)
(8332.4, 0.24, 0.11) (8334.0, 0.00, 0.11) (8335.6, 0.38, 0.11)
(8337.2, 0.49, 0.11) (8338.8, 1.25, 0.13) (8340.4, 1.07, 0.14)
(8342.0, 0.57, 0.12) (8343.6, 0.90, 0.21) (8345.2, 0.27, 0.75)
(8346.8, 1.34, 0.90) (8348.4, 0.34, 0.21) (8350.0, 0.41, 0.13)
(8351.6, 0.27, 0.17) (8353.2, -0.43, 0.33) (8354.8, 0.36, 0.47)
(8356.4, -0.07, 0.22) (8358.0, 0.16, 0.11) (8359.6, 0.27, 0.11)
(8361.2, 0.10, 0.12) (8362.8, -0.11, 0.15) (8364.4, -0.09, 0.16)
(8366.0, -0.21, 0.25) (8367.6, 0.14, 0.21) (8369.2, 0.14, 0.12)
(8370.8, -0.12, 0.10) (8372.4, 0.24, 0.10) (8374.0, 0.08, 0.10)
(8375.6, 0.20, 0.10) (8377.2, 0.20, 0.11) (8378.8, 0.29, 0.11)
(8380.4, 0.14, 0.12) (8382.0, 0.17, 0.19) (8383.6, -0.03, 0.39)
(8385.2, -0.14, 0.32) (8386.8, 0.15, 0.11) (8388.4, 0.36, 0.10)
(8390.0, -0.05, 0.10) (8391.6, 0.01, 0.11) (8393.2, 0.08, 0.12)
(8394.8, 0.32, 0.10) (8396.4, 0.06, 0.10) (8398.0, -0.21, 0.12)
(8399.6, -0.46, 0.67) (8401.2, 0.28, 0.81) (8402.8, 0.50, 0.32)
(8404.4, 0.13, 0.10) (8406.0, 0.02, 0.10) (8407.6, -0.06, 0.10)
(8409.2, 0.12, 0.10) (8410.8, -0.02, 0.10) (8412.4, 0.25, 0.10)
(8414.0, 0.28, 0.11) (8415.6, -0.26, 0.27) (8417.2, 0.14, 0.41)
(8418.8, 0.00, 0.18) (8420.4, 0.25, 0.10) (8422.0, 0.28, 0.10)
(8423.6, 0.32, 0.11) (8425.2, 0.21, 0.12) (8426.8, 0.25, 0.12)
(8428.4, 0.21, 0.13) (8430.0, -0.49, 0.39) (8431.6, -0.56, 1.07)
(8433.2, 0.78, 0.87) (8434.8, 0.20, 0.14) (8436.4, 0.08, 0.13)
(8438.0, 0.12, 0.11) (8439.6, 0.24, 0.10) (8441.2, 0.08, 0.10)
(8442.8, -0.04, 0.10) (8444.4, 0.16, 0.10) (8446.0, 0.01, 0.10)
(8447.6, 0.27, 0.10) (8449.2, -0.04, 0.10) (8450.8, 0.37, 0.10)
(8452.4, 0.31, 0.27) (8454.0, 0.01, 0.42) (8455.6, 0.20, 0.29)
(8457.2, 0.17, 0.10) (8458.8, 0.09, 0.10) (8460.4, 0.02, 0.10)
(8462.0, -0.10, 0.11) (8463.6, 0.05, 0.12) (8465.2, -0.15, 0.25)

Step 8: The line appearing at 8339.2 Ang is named [O II] 3727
